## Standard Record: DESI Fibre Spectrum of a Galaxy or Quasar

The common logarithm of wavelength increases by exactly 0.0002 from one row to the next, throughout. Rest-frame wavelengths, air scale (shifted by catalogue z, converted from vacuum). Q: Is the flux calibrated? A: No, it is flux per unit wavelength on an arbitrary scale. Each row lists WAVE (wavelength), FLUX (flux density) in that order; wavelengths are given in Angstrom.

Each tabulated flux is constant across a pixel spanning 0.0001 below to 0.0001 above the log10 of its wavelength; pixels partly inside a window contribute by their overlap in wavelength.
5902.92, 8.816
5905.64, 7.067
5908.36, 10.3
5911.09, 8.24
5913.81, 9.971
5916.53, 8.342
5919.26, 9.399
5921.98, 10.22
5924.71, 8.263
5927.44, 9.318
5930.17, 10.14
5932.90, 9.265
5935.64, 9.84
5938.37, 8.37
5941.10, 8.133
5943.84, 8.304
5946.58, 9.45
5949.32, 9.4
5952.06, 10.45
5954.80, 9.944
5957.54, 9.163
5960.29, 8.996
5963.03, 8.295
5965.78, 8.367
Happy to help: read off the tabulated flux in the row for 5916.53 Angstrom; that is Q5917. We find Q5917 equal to 8.342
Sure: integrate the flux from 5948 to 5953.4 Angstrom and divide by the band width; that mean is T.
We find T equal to 9.93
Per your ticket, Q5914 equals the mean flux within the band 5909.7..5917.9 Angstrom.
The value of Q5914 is 8.85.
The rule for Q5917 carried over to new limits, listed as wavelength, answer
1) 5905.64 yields 7.067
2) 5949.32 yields 9.4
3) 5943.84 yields 8.304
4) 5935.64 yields 9.84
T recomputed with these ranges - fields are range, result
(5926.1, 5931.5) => 9.73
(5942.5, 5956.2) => 9.51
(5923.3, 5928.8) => 8.8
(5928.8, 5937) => 9.74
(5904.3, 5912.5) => 8.54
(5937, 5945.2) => 8.28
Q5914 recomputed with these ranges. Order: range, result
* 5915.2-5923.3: 9.32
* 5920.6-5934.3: 9.44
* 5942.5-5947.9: 8.87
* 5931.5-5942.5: 8.9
